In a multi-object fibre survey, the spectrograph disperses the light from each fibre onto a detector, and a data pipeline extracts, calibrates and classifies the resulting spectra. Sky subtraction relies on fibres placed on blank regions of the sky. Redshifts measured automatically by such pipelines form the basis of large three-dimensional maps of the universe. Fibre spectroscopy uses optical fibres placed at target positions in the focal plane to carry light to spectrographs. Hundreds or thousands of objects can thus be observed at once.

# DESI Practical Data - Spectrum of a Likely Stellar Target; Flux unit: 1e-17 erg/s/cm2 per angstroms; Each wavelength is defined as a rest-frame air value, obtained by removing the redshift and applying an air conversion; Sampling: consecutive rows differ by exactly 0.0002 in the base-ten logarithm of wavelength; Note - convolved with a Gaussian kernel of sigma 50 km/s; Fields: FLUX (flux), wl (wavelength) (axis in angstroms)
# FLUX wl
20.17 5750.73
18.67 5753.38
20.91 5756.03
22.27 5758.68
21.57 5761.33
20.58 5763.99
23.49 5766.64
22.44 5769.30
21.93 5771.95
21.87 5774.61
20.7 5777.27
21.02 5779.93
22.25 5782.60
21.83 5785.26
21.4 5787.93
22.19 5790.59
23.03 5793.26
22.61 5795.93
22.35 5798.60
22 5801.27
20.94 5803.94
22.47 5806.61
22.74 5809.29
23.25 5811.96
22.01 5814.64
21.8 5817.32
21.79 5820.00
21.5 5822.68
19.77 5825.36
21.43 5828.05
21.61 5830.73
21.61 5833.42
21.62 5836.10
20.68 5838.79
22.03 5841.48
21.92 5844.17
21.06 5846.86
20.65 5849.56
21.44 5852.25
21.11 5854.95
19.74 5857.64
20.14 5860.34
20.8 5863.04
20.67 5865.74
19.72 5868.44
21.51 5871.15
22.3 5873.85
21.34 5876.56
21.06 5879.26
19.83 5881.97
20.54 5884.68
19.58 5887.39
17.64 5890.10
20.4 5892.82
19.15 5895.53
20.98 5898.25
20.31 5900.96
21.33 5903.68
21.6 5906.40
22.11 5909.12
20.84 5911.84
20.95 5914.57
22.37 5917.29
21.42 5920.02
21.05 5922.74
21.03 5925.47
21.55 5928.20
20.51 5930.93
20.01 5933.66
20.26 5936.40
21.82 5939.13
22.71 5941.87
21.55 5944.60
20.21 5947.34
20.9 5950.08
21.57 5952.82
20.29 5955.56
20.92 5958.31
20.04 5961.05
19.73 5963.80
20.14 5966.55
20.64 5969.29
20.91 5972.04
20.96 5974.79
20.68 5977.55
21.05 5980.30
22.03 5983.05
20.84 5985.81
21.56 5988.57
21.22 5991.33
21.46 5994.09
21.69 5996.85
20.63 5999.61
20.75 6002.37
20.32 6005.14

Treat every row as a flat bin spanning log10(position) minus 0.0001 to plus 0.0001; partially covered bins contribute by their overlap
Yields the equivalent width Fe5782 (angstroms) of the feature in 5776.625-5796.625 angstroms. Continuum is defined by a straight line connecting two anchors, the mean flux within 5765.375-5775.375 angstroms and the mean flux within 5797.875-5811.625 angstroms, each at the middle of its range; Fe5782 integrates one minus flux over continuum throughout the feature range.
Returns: 0.4 angstroms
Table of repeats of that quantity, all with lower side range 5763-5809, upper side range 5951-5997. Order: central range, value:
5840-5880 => 1.0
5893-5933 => 0.4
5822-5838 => 0.4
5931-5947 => 0.0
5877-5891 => 1.0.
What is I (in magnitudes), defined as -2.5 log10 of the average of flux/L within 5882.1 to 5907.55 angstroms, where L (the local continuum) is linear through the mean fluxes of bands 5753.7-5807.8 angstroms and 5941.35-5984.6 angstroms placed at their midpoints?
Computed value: 0.06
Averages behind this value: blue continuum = 21.8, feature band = 20.1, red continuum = 20.9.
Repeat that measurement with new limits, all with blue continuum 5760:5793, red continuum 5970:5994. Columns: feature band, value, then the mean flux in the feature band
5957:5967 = 0.05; 20.2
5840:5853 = 0.01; 21.4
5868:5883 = 0.02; 21.1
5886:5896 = 0.12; 19.2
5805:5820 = -0.03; 22.4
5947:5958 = 0.02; 20.8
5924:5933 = 0.02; 21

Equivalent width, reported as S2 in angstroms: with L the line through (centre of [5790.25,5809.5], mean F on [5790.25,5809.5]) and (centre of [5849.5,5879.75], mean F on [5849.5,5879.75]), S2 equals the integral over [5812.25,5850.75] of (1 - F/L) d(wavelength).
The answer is 0.3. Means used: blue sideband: 22.3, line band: 21.4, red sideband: 20.9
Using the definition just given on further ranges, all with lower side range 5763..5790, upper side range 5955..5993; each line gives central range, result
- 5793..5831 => -0.6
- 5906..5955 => -0.5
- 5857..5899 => 1.9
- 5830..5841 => 0.0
